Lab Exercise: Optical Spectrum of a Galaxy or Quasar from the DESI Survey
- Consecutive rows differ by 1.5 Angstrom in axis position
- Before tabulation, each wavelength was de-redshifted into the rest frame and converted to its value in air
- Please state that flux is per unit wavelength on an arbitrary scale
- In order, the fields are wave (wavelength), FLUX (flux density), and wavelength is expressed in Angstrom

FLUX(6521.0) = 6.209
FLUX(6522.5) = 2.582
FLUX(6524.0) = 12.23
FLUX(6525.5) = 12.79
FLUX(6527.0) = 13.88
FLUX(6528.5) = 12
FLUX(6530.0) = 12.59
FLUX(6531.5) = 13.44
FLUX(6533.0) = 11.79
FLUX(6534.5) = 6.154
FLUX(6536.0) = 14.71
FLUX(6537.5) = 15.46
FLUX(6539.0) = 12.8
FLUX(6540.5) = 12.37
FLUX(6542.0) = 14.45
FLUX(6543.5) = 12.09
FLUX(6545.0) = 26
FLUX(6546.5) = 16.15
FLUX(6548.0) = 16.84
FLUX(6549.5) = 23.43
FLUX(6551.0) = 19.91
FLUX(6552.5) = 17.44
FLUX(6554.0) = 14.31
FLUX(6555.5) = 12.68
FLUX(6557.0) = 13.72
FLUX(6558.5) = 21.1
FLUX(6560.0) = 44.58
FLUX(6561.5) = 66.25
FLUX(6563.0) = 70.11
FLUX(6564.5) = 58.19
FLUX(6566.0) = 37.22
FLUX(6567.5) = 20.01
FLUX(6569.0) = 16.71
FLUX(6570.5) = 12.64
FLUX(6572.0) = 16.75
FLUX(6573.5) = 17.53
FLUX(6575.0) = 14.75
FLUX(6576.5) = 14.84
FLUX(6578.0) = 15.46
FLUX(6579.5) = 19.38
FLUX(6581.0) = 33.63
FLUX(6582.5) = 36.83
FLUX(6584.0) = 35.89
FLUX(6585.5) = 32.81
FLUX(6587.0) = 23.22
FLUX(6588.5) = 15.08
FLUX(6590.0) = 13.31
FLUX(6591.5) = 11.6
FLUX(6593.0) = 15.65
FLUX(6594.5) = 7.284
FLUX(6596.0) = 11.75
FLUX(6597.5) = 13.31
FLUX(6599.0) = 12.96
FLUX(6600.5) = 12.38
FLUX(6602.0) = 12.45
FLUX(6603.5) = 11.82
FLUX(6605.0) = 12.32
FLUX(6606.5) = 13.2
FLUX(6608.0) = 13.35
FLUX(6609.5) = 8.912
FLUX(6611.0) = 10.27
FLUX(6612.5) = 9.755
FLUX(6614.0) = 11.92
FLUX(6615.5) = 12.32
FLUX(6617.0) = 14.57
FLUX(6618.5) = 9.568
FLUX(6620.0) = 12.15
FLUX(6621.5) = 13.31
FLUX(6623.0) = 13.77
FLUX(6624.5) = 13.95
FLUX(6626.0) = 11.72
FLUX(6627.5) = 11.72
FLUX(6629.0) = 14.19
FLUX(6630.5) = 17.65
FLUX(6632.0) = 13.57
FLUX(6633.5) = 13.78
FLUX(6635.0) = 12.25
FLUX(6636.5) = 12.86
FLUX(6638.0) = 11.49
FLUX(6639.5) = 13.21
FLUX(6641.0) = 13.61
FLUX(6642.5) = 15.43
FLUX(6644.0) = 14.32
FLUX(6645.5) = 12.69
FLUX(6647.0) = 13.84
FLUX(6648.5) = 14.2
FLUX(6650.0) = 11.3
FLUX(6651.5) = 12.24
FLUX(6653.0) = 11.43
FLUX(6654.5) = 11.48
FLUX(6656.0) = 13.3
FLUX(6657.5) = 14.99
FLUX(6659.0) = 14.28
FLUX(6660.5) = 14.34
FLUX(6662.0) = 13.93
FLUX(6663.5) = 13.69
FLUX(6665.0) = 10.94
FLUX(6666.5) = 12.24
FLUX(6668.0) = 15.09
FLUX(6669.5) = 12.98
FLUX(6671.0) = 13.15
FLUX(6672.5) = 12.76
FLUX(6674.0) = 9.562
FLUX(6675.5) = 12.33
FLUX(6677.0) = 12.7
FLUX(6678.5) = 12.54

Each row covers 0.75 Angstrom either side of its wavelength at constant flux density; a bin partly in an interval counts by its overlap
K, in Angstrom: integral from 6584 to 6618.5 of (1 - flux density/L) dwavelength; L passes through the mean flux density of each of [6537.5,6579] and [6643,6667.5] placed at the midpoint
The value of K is 9.09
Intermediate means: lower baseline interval 23.5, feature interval 14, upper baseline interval 13.1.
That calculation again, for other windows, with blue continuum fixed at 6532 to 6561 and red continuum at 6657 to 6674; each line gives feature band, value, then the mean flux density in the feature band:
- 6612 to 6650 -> 3.7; 13.1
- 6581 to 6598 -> -4.6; 20.4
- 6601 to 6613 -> 3.0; 11.6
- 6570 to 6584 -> -4.1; 21.2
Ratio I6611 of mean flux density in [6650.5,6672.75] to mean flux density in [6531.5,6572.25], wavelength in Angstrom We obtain 0.6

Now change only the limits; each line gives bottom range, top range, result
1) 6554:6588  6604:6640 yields 0.44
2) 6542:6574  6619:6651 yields 0.51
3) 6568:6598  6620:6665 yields 0.70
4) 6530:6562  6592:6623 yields 0.64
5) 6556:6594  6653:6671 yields 0.49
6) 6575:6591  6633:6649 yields 0.57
